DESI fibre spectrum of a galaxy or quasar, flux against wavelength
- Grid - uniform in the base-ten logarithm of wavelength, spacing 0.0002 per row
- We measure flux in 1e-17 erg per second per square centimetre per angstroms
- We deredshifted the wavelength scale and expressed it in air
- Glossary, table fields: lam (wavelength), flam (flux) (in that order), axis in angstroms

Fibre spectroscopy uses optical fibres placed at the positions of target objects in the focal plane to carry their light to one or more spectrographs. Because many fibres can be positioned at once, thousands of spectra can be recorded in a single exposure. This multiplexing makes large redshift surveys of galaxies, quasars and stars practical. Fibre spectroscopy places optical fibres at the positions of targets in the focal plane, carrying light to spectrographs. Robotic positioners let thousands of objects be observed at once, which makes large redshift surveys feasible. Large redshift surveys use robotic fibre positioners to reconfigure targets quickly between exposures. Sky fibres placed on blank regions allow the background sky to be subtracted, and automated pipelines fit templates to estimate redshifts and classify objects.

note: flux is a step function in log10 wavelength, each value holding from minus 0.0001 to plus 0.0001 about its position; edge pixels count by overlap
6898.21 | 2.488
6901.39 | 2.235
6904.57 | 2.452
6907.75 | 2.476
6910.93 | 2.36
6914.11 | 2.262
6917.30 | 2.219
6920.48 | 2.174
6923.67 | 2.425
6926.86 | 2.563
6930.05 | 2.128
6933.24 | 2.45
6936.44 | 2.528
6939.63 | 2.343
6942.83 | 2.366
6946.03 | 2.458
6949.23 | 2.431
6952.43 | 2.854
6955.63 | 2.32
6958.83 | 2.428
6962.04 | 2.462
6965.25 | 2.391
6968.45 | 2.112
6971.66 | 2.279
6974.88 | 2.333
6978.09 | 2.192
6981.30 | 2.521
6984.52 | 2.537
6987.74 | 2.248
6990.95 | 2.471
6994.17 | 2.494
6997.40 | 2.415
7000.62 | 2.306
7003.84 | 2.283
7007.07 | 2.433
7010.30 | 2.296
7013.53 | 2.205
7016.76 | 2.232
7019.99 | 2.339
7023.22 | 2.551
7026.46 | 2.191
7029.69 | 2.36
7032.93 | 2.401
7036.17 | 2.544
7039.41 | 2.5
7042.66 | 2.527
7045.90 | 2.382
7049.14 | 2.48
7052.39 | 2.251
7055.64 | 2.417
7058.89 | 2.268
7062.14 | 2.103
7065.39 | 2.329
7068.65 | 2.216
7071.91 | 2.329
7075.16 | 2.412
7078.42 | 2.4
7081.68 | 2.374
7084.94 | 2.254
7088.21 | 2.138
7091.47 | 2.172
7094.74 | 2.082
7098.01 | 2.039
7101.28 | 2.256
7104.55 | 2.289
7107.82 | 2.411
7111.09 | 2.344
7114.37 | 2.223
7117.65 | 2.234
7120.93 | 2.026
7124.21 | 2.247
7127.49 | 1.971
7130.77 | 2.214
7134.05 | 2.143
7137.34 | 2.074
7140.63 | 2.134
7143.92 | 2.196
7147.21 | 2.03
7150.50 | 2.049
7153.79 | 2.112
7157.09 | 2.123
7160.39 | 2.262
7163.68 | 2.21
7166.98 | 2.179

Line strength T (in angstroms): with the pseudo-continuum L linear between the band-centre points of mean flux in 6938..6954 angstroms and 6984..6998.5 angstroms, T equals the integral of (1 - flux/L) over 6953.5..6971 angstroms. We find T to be 0.8 angstroms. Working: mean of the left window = 2.49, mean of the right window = 2.43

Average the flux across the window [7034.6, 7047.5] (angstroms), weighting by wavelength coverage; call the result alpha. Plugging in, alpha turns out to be 2.49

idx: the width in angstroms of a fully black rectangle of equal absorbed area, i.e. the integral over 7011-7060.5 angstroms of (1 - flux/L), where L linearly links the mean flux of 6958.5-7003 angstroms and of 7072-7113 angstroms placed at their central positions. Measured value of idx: -1.2 angstroms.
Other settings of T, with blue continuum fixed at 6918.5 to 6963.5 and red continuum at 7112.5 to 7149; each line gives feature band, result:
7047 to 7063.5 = -0.4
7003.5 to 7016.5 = 0.1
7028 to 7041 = -1.0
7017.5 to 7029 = -0.3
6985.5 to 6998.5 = -0.4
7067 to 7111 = -1.3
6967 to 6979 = 0.7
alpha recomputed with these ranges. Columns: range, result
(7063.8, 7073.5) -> 2.29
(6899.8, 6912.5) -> 2.38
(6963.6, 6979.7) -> 2.26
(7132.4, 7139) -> 2.11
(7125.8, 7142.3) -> 2.11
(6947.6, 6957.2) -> 2.54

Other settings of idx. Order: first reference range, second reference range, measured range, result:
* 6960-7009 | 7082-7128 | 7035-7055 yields -1.40 angstroms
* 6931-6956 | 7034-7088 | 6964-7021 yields 1.95 angstroms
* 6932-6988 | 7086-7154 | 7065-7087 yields -0.96 angstroms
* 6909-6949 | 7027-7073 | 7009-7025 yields 0.25 angstroms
